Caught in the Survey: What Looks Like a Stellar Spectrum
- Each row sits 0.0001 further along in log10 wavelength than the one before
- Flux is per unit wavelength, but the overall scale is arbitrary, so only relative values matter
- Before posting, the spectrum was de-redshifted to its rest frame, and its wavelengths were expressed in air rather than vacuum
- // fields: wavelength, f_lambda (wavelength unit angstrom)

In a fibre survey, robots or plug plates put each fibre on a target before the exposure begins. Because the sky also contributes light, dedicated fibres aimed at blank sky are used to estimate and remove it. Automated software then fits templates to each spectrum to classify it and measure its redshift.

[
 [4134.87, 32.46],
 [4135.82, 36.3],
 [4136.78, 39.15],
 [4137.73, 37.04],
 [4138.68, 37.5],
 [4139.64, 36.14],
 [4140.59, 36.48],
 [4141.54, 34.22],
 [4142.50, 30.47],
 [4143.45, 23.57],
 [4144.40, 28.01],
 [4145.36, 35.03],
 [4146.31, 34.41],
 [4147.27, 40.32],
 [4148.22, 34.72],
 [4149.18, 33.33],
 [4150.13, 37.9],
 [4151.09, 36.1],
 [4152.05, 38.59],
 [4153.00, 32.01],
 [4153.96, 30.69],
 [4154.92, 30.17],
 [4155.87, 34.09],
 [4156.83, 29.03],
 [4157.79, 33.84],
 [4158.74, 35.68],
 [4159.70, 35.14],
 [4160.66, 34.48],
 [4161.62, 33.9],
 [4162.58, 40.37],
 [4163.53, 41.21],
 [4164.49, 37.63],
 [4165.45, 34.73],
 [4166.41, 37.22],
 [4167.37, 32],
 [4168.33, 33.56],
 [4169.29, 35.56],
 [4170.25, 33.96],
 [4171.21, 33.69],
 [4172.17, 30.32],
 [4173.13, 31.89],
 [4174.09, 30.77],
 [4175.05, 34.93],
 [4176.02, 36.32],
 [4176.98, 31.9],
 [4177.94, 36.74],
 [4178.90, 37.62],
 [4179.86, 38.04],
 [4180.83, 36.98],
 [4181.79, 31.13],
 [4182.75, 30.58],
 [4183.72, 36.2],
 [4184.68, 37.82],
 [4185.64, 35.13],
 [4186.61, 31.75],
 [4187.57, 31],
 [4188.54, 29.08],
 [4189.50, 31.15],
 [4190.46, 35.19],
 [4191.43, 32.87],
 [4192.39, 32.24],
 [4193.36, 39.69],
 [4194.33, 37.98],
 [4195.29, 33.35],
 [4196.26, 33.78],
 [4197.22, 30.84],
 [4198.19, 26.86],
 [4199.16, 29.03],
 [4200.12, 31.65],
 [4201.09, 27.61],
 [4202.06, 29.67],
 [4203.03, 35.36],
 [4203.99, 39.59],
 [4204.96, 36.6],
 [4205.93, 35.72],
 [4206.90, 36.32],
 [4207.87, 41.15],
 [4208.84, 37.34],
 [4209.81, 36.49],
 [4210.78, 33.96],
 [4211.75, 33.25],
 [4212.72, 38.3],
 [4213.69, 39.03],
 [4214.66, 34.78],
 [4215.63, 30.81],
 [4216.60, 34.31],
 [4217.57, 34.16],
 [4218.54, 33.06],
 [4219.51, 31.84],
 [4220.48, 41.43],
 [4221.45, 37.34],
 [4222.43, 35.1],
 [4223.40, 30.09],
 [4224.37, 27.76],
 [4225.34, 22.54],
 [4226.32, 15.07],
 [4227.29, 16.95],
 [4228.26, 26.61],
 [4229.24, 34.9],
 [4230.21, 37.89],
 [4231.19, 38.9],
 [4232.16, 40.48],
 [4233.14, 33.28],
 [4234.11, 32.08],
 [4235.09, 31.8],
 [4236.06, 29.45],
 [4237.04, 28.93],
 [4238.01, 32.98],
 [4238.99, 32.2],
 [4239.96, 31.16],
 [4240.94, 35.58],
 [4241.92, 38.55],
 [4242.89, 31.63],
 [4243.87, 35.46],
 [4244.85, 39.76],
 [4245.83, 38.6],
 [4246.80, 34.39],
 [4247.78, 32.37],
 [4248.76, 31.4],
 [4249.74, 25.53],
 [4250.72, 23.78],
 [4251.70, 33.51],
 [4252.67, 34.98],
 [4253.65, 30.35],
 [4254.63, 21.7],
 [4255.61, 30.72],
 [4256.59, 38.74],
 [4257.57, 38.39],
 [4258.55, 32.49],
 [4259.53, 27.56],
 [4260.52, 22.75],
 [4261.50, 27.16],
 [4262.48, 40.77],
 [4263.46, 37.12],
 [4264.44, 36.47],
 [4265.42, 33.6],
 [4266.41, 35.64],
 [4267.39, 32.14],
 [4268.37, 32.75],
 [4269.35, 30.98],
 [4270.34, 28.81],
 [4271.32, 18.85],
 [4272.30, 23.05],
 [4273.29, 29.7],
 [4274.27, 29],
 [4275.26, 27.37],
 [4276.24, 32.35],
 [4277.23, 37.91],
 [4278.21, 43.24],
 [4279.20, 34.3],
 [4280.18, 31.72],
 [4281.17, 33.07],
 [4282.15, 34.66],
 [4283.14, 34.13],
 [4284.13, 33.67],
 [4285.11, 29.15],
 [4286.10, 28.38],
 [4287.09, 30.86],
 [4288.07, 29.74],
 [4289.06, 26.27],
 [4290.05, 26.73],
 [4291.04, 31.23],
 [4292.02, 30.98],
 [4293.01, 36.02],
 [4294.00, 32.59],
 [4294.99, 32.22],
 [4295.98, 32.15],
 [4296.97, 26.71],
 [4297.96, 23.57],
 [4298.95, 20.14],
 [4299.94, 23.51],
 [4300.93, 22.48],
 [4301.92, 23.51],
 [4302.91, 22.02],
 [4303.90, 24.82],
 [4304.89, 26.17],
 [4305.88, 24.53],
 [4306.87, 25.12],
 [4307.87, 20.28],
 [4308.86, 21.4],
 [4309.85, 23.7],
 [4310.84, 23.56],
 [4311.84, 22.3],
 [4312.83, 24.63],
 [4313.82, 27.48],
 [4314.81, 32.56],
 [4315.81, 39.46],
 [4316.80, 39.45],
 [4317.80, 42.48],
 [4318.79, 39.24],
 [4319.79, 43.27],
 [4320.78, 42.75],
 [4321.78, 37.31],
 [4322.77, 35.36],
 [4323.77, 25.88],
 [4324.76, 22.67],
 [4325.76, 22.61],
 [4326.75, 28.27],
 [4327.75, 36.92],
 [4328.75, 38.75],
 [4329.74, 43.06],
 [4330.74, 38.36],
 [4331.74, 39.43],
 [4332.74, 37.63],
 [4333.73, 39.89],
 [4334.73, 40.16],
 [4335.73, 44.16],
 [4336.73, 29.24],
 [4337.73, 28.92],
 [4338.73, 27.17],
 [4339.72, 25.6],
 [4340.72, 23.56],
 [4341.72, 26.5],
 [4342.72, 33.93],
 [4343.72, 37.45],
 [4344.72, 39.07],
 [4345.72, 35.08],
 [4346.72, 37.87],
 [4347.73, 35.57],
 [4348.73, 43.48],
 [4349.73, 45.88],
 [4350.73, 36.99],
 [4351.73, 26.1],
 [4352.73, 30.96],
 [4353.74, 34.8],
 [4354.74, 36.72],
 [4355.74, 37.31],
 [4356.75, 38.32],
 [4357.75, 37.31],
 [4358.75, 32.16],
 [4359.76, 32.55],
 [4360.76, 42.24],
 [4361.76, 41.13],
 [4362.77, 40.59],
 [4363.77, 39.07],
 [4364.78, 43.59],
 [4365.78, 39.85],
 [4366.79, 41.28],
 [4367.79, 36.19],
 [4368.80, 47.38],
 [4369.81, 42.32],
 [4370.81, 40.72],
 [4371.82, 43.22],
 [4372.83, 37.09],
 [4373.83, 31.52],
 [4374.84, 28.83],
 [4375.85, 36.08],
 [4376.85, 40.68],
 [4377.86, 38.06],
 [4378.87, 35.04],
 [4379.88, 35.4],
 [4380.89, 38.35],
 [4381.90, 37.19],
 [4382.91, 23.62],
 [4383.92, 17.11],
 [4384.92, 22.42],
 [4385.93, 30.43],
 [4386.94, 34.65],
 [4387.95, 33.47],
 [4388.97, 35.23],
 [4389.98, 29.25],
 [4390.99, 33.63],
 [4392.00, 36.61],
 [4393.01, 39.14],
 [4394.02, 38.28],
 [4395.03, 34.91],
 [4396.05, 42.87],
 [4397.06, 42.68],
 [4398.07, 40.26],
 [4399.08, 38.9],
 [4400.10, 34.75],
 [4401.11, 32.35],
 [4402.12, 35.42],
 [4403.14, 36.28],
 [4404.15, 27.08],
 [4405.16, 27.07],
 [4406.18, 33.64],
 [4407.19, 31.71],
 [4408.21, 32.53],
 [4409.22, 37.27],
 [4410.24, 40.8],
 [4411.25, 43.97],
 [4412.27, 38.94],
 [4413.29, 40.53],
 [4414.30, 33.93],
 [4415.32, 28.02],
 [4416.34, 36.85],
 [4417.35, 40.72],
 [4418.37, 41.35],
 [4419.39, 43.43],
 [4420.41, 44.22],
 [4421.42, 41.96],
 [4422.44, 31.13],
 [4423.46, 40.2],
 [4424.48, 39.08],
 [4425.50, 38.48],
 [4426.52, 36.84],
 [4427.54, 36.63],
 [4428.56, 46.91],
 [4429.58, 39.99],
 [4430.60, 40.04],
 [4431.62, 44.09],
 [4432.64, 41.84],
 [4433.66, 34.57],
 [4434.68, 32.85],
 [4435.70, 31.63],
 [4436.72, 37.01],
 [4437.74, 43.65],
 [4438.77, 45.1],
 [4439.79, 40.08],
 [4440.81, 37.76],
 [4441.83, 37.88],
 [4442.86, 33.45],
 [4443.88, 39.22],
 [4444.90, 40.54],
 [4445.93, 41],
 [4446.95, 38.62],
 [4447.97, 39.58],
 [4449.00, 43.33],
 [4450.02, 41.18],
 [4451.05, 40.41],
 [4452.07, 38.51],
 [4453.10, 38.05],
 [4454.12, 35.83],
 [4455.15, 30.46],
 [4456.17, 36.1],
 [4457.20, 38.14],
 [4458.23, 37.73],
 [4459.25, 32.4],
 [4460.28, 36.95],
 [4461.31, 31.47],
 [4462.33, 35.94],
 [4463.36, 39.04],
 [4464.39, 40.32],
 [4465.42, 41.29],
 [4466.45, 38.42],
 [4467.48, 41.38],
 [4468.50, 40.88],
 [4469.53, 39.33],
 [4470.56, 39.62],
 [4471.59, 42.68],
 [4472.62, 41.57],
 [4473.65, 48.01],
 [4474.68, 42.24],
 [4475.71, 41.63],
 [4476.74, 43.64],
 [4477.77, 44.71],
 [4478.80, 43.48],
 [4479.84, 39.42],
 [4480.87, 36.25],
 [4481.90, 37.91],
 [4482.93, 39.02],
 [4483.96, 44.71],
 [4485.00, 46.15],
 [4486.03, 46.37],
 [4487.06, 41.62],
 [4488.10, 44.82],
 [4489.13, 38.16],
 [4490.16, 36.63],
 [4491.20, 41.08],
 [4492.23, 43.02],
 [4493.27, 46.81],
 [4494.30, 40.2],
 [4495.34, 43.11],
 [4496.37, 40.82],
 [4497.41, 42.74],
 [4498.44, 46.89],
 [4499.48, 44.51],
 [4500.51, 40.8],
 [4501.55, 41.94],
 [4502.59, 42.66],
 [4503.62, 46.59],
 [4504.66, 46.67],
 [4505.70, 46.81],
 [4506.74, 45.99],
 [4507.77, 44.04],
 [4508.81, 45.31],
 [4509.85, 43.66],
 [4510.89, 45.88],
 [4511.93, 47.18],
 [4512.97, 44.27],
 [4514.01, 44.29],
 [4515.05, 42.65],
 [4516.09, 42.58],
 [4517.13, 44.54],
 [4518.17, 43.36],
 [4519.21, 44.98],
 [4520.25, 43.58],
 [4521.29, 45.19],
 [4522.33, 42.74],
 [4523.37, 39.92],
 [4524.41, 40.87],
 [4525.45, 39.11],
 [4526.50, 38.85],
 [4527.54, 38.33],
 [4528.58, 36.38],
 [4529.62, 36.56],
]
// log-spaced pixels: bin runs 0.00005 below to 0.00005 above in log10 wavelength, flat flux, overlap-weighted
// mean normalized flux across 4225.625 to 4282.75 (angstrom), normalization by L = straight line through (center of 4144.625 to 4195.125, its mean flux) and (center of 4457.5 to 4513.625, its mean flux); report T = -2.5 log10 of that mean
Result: 0.15 mag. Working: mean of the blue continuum 34.5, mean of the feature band 31.9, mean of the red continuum 41.9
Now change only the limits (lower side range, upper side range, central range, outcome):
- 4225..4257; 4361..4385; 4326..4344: 0.04 mag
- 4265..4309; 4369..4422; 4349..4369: -0.13 mag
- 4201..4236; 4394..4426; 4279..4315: 0.25 mag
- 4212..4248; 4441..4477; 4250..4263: 0.09 mag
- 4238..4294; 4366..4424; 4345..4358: -0.06 mag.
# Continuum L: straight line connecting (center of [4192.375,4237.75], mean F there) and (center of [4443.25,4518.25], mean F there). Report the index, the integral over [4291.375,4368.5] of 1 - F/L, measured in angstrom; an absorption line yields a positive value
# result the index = 7.9 angstrom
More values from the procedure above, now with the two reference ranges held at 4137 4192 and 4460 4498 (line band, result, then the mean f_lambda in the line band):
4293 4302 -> 2.5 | 27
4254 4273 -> 2.8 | 31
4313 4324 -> 0.3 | 36.7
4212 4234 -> 1.9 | 32.5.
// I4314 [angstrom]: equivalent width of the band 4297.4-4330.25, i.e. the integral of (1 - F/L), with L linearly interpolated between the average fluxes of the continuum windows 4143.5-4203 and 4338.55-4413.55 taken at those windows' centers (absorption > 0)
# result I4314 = 5.4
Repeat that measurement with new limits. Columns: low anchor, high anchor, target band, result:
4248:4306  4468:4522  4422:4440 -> 0.2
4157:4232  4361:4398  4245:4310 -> 9.3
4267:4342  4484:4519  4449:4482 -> 1.6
